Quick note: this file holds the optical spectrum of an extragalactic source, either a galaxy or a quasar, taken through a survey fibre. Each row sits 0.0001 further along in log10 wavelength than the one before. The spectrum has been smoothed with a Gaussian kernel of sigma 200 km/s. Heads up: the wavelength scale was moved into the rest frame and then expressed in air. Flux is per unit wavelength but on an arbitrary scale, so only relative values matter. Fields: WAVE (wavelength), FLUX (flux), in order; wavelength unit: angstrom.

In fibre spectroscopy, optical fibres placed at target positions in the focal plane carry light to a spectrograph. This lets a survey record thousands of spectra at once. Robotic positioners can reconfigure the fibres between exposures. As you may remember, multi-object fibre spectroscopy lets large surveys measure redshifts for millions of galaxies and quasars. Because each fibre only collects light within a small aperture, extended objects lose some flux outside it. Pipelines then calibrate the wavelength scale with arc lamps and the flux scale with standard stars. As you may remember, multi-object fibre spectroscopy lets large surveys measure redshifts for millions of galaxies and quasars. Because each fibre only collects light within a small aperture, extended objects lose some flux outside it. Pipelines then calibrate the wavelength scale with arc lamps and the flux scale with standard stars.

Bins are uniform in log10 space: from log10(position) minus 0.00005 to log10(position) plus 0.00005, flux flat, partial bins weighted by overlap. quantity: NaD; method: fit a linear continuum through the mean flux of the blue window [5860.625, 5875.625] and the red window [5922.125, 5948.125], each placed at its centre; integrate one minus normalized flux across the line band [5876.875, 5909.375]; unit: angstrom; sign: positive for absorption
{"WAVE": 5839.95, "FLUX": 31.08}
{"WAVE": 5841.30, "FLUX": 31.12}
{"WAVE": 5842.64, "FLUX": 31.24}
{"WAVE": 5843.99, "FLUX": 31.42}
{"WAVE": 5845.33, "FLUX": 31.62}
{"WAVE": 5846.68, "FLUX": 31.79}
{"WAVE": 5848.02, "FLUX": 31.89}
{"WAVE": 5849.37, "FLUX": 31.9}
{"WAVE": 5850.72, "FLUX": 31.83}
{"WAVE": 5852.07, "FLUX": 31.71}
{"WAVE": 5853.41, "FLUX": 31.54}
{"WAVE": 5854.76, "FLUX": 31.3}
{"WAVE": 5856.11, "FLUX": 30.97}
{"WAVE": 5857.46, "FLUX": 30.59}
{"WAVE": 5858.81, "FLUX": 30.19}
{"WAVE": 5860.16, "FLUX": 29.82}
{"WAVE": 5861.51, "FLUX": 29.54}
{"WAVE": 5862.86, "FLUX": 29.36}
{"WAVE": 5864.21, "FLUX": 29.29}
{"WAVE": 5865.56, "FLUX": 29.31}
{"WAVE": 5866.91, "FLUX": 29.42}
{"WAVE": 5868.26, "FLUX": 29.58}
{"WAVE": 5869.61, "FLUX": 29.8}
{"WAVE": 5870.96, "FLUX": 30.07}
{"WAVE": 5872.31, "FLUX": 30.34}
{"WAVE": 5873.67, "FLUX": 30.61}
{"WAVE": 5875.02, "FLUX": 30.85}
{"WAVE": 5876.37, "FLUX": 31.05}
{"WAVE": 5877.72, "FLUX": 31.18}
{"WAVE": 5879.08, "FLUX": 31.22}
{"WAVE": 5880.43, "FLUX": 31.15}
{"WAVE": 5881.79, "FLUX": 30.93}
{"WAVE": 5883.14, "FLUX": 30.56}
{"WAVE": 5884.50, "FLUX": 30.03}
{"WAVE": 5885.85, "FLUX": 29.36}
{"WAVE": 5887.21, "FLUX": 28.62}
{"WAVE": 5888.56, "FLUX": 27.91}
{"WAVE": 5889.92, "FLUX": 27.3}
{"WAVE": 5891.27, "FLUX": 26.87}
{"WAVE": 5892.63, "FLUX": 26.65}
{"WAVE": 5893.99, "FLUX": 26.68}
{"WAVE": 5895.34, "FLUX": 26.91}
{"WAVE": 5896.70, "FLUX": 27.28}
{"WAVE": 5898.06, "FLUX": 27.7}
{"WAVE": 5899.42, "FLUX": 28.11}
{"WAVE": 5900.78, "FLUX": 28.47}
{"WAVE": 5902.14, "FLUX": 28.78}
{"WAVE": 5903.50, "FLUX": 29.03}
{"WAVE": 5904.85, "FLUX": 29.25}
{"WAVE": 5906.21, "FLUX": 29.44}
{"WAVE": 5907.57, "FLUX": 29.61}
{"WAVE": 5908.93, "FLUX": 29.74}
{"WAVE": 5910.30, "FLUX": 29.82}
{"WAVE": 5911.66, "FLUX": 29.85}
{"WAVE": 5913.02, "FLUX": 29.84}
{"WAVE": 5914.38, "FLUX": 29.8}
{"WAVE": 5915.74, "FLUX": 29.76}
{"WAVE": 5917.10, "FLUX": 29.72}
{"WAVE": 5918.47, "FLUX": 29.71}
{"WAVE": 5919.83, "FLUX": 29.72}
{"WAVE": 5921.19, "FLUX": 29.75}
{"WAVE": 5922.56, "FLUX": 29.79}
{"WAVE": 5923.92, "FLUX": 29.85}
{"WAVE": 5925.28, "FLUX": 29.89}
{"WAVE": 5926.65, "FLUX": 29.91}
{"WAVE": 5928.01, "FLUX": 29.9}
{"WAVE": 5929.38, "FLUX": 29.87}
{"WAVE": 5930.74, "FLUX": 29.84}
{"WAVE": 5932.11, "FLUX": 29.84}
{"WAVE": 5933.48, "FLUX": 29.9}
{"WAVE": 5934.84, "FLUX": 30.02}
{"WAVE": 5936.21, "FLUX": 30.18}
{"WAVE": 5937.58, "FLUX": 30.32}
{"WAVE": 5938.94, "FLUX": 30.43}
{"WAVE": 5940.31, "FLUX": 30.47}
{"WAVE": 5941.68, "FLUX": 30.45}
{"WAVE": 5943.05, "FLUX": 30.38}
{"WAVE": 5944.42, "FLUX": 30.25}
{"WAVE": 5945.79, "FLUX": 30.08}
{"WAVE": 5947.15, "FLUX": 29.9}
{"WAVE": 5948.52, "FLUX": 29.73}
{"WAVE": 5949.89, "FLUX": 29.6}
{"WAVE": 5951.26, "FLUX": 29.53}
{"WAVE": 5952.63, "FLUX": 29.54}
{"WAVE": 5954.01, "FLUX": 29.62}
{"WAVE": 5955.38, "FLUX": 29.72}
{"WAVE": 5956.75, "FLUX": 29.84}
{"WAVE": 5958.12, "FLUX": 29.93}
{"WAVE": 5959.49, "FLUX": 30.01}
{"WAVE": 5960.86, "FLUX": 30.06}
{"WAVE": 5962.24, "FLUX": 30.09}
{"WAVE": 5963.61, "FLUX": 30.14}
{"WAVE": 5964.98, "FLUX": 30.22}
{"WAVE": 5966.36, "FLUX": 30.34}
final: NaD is 1.1 angstrom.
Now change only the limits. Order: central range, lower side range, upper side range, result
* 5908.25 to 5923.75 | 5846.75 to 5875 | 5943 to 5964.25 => 0.2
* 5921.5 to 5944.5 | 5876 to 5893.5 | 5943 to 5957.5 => -0.3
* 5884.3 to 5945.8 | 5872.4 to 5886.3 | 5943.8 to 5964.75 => 2.1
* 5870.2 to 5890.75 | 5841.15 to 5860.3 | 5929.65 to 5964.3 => 0.6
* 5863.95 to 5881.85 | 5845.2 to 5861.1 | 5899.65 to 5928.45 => 0.2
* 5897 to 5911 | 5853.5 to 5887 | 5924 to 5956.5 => 0.5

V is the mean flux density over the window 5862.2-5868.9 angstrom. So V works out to 29.4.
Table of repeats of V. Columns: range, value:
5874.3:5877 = 31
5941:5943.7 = 30.4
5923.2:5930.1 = 29.9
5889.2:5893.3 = 26.9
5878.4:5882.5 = 31.1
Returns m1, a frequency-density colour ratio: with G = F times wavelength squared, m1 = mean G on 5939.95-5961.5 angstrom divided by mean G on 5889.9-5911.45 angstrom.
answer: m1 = 1.08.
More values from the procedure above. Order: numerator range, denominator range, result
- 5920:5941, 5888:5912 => 1.07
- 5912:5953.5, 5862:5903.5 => 1.04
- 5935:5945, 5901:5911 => 1.05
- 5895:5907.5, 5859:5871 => 0.97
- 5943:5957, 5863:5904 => 1.05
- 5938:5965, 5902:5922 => 1.03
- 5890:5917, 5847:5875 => 0.95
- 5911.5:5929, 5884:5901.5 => 1.08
